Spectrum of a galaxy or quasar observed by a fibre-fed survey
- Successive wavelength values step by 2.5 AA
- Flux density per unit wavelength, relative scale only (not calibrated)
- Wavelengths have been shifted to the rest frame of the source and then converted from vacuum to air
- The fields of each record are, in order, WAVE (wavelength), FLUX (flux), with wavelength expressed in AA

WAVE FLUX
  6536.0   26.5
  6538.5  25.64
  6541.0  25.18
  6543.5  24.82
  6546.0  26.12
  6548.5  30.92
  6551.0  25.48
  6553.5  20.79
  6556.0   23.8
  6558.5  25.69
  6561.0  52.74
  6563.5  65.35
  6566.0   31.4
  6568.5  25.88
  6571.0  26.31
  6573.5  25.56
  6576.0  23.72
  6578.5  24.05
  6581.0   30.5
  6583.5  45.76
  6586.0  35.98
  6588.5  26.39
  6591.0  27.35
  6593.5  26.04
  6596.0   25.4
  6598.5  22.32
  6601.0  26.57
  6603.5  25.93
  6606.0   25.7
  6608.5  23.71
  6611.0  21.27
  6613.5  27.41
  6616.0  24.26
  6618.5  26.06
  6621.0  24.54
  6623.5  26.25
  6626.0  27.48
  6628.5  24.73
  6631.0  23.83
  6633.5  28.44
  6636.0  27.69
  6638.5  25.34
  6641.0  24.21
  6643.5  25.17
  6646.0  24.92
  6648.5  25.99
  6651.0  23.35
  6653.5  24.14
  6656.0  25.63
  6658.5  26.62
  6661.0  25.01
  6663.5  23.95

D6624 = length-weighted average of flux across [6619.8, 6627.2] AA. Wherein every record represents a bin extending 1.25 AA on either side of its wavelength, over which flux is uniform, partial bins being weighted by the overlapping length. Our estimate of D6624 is 26.1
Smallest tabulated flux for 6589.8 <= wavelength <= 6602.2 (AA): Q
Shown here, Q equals 22.32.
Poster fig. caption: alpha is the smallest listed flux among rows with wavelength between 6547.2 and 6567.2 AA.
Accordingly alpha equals 20.79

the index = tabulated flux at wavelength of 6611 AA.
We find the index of 21.27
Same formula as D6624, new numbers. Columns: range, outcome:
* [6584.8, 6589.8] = 31.1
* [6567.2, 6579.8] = 25.2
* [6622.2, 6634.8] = 26.1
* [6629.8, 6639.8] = 26.3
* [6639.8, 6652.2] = 24.7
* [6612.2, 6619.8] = 25.9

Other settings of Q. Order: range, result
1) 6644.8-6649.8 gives 24.92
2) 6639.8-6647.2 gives 24.21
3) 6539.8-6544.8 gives 24.82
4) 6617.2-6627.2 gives 24.54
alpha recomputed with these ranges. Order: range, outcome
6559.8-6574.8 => 25.56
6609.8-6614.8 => 21.27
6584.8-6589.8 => 26.39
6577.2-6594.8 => 24.05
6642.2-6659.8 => 23.35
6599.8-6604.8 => 25.93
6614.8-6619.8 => 24.26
